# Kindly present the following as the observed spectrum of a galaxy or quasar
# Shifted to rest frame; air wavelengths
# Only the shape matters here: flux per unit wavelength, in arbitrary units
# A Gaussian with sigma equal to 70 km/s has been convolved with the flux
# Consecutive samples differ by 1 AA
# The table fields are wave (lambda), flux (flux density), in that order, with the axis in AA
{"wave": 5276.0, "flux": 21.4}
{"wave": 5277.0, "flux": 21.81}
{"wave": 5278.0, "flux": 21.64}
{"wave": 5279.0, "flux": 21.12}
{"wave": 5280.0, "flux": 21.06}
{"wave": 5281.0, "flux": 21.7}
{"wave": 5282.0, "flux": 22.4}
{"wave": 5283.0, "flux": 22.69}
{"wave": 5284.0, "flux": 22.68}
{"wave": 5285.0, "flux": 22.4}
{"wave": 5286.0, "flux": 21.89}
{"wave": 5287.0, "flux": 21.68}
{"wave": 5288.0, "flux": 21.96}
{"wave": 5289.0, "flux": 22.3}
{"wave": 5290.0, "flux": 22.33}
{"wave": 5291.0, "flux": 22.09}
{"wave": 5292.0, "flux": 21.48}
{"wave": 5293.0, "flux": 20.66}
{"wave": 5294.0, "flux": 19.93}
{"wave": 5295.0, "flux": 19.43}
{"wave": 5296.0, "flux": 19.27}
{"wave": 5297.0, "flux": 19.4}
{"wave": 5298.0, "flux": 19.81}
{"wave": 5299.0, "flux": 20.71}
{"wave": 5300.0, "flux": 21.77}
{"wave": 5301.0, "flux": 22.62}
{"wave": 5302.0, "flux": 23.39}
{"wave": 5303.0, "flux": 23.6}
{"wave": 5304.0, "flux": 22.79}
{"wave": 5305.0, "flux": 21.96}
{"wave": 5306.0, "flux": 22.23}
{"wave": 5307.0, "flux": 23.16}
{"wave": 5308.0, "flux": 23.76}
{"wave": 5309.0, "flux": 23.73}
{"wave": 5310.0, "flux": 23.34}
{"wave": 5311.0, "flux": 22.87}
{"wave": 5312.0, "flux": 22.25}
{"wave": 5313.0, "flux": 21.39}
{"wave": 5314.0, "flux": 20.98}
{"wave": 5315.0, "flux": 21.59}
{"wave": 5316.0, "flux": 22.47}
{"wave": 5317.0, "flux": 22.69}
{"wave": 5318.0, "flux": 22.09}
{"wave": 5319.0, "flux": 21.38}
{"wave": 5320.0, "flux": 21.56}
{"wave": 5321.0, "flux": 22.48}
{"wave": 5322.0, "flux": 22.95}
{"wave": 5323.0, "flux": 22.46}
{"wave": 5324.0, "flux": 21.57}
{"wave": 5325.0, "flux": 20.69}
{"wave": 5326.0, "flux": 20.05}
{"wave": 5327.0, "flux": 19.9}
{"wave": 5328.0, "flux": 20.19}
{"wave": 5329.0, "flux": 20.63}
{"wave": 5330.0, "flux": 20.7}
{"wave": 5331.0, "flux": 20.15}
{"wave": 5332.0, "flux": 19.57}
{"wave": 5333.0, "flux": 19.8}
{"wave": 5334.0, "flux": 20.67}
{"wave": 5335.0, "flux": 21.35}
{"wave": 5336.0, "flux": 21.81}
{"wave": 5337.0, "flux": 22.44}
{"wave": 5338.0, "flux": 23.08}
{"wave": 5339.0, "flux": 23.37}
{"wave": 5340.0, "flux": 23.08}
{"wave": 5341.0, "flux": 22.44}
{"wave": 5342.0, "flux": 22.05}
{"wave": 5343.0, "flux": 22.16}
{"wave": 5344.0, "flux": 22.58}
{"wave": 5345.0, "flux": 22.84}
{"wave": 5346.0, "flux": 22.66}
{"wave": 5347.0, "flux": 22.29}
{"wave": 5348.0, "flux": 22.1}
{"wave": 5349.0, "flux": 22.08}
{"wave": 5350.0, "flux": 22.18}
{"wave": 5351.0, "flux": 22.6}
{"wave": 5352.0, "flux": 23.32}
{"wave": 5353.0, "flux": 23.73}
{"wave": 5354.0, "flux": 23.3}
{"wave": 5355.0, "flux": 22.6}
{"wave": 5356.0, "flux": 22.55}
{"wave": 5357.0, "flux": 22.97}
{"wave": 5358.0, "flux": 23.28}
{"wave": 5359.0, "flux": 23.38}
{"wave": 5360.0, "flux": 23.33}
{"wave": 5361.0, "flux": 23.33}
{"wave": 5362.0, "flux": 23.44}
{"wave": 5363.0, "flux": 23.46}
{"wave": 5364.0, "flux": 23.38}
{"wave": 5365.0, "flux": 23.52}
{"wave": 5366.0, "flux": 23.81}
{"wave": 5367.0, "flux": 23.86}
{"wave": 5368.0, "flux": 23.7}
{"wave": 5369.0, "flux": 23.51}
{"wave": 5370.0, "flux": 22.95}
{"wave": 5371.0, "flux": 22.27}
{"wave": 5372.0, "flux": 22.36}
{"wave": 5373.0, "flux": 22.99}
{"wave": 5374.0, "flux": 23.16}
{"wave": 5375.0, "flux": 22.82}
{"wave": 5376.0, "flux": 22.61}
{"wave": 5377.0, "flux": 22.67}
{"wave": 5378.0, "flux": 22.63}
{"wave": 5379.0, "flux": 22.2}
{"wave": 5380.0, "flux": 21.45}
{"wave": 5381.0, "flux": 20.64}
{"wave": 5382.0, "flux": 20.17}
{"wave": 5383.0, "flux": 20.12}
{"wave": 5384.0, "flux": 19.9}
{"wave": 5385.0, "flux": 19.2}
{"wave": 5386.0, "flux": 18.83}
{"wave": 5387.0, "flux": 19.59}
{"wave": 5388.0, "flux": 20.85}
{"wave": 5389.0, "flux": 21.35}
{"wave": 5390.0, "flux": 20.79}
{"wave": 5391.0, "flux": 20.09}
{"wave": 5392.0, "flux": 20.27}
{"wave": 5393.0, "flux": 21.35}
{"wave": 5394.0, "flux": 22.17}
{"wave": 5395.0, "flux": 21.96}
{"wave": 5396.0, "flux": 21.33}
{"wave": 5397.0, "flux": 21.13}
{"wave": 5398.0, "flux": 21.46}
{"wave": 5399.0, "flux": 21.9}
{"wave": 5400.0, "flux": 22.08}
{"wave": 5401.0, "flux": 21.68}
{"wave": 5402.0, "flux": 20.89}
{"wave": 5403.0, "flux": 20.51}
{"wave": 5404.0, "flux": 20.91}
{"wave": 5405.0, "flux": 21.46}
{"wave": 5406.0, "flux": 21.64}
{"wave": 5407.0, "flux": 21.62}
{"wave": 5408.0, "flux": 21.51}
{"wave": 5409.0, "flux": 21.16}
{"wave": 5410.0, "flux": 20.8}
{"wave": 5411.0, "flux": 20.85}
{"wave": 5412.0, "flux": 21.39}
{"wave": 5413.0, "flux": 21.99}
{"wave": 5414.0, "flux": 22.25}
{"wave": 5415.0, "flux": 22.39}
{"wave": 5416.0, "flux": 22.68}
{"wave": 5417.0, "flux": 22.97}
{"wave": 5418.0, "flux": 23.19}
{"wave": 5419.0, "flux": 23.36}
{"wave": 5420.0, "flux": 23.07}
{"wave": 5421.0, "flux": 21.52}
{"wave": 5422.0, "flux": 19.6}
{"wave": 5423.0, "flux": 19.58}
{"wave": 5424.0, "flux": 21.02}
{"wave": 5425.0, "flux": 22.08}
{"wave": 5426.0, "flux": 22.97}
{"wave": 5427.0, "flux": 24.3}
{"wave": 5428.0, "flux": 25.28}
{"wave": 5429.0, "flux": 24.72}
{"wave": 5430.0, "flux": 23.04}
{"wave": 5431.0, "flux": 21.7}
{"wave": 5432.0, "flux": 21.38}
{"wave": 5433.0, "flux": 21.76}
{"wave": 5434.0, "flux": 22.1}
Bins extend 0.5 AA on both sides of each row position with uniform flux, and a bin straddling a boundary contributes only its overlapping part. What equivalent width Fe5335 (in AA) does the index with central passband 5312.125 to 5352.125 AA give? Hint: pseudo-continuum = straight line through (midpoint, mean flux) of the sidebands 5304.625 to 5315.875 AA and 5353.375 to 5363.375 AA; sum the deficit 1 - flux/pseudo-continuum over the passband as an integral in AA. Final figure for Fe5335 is 1.8 AA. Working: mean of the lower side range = 22.5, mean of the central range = 21.7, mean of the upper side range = 23.2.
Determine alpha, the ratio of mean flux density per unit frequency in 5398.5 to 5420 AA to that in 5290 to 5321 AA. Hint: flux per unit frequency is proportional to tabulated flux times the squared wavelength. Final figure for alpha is 1.0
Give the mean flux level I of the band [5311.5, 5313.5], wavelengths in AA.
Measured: 21.8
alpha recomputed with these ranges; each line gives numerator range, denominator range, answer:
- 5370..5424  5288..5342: 1.02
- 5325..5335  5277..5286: 0.94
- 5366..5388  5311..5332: 1.04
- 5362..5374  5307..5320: 1.06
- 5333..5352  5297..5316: 1.01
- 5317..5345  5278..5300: 1.03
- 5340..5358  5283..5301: 1.09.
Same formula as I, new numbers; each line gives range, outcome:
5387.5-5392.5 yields 20.7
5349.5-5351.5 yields 22.4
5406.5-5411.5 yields 21.2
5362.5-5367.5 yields 23.6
